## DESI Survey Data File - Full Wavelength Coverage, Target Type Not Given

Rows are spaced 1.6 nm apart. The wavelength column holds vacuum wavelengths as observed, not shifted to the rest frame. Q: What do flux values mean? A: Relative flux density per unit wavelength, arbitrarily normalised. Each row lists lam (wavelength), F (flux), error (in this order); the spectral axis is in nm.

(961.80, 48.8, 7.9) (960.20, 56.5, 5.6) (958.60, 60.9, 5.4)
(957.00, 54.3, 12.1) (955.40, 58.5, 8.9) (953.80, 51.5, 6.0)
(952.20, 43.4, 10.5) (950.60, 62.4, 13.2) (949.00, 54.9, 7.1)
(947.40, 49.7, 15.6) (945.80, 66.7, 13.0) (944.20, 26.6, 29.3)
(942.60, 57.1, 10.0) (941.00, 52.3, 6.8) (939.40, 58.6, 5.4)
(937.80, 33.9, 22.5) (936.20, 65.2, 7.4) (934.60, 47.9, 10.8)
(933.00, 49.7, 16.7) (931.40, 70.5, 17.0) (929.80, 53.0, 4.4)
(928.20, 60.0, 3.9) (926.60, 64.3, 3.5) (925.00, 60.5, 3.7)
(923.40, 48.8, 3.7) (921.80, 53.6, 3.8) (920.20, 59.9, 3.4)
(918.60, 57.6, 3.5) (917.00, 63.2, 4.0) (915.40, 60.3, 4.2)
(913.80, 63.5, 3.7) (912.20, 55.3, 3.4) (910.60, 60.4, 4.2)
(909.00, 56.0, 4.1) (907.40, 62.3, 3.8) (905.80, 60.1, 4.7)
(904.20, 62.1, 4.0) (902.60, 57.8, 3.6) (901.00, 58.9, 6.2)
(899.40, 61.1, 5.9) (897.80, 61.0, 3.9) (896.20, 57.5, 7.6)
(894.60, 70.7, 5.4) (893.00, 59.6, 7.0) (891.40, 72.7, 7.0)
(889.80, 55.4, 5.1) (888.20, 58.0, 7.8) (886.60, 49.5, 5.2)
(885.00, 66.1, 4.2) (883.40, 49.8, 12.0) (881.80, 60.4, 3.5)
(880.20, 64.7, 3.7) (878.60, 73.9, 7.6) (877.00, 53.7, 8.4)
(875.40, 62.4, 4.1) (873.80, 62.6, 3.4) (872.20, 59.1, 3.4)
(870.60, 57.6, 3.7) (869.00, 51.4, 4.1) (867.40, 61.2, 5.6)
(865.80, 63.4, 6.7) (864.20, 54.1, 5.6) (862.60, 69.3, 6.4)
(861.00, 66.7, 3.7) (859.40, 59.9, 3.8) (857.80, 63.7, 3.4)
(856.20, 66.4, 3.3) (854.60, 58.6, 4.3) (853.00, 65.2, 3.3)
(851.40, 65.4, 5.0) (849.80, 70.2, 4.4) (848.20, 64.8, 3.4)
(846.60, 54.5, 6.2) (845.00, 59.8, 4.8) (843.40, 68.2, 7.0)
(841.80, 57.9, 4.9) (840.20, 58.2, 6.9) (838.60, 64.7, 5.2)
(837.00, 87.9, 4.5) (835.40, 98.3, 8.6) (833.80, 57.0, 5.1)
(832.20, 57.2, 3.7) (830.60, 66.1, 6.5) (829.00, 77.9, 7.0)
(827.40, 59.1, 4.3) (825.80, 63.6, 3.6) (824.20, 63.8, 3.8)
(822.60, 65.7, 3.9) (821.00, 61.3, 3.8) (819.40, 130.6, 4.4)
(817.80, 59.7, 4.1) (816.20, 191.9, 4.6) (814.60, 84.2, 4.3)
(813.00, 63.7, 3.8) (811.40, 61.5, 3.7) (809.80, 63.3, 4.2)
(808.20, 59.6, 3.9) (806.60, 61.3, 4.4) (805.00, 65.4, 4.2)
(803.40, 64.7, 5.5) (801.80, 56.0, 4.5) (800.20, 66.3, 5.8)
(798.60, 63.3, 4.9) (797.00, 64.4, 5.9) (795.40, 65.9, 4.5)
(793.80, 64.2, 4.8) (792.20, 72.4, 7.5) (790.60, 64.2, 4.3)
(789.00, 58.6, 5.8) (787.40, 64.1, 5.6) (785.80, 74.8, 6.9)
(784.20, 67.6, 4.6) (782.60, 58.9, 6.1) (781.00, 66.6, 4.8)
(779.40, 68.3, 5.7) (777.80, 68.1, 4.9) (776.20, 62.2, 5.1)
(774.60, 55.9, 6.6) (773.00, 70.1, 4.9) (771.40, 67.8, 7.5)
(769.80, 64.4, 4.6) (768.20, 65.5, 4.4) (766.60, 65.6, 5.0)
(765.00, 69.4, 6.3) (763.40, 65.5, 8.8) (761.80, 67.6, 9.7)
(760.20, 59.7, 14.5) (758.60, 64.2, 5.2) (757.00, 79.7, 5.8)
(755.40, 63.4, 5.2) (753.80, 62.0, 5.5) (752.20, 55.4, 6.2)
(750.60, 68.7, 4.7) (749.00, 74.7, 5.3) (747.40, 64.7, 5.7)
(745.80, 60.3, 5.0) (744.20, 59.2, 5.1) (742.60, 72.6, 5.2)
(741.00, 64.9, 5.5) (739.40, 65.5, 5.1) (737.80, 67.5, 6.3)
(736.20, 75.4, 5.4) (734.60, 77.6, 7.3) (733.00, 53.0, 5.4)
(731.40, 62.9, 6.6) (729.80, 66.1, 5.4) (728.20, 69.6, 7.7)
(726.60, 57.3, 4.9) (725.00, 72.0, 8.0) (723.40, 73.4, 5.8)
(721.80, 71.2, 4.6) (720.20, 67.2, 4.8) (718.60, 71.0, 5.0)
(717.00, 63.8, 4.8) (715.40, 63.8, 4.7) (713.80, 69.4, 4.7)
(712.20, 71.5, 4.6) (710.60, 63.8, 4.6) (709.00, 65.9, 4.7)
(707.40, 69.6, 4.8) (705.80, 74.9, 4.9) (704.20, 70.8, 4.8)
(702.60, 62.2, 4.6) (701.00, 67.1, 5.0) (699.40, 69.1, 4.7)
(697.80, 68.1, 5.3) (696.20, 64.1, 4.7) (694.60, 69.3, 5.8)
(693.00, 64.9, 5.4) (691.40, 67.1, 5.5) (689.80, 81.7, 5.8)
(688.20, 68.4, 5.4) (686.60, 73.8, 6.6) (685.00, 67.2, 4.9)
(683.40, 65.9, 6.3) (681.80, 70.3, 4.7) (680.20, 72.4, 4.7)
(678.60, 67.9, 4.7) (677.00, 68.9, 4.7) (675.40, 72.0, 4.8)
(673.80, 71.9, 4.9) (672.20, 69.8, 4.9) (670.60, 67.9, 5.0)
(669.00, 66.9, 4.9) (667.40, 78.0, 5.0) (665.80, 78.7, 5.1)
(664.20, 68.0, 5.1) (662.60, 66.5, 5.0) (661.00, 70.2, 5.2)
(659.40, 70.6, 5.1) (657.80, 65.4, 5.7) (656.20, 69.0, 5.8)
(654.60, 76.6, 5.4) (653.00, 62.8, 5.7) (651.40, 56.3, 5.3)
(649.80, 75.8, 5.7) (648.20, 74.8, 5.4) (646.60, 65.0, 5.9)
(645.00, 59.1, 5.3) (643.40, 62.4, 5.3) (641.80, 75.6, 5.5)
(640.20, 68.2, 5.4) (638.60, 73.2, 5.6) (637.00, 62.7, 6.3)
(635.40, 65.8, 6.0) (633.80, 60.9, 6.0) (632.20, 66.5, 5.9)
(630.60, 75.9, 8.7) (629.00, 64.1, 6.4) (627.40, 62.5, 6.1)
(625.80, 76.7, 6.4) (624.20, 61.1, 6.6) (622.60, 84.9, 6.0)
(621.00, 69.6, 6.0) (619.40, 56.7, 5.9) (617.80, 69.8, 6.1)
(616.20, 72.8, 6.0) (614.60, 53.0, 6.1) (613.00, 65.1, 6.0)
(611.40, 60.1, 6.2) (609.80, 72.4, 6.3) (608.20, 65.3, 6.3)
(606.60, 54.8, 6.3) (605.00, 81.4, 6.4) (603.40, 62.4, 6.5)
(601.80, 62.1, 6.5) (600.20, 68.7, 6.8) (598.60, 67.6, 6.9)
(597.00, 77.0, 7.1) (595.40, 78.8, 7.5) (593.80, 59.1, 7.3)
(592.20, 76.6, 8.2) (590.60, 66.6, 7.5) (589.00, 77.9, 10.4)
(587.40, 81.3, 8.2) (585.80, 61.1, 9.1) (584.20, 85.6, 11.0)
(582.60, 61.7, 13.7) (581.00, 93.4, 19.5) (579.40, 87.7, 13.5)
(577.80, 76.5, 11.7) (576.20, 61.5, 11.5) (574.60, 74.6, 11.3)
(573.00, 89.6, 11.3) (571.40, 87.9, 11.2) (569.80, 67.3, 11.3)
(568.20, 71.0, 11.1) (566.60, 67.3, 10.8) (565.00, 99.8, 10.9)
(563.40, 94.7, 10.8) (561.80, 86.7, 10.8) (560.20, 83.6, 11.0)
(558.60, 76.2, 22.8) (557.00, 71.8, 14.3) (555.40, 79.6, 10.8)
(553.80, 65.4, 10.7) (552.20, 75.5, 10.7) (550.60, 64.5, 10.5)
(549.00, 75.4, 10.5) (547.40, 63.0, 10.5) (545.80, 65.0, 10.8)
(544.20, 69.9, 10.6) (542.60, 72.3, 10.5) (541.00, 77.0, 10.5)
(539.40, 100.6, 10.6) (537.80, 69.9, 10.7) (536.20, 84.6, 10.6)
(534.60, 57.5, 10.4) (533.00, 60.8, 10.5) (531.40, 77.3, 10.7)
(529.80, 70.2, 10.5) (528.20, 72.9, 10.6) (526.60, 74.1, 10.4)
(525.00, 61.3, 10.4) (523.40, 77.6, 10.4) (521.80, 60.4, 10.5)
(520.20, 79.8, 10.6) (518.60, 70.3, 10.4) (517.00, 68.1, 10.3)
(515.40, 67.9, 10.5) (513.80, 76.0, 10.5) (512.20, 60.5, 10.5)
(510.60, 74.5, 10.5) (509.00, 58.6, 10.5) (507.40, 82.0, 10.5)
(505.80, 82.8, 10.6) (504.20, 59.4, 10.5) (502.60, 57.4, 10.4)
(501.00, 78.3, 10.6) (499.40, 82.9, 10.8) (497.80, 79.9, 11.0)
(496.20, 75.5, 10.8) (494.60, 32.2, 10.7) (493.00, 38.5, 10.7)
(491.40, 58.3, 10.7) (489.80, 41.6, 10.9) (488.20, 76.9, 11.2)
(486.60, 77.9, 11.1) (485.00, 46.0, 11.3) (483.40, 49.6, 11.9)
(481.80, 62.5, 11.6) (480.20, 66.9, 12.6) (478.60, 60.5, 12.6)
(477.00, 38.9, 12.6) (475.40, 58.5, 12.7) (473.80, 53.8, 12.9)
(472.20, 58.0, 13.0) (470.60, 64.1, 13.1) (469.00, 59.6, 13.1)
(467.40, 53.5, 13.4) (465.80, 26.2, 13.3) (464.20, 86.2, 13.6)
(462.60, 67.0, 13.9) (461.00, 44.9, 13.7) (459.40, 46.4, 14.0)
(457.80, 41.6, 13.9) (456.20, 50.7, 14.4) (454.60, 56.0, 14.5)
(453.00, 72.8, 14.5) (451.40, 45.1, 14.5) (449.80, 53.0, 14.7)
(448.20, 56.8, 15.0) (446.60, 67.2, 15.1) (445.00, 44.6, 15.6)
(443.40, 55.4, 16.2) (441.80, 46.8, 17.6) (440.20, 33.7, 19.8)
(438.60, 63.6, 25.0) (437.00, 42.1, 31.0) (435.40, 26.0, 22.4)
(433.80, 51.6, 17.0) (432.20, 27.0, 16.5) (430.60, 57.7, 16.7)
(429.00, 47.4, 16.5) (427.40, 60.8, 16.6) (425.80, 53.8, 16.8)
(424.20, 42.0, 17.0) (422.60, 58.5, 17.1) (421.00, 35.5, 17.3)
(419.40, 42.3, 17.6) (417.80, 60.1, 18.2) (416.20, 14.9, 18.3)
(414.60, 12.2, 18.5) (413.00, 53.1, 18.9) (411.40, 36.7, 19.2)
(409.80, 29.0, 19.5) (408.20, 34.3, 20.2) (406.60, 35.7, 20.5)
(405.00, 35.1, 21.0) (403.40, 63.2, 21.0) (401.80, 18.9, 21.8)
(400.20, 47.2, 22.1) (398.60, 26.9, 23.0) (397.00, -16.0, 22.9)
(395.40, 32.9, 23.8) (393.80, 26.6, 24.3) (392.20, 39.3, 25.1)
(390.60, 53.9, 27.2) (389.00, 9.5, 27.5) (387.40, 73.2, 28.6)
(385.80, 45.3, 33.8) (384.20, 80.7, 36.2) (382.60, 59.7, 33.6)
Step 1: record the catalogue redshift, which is 0.244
